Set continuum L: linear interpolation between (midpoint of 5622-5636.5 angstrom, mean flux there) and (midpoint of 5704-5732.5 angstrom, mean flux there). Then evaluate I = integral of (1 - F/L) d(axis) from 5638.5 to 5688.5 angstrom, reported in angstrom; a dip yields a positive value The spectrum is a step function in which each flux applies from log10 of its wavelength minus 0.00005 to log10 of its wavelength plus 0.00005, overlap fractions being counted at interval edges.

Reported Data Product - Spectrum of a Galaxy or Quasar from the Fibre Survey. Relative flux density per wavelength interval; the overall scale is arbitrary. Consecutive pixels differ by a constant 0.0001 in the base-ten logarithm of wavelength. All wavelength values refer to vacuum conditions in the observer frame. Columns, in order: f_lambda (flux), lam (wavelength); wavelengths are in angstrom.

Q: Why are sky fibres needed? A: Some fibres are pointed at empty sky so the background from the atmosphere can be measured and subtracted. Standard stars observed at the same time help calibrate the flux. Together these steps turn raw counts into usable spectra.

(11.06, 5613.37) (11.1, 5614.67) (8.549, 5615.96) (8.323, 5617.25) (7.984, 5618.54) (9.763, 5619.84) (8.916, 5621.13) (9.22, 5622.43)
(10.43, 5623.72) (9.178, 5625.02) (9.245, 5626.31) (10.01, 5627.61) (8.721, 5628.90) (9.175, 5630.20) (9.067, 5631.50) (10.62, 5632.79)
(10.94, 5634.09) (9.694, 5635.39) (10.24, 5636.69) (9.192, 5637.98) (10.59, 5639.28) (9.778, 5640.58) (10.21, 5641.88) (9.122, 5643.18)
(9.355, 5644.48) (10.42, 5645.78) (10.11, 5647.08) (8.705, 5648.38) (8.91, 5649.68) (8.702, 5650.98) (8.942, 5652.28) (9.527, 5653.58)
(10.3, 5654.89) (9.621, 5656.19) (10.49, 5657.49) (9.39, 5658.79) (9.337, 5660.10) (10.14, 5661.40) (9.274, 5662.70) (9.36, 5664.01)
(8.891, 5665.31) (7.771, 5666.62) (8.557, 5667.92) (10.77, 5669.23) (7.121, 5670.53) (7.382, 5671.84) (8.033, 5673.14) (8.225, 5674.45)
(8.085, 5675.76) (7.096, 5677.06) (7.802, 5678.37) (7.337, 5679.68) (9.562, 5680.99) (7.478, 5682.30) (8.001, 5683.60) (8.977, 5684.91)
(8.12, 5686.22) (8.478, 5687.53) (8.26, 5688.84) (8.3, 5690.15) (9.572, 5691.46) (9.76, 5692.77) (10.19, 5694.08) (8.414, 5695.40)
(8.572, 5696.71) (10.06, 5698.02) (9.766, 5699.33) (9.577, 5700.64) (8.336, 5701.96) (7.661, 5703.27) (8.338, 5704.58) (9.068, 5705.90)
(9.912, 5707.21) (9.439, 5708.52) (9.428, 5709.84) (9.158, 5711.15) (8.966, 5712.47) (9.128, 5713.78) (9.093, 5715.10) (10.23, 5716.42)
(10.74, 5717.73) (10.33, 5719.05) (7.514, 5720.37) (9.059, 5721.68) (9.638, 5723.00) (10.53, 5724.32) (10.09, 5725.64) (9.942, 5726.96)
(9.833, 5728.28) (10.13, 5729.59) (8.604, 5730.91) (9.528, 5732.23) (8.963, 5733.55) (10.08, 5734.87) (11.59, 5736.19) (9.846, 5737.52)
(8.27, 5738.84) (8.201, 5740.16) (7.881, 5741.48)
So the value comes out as 3.5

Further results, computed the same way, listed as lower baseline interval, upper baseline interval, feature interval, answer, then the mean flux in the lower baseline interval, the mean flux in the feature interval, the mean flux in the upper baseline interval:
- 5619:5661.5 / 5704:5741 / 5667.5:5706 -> 3.98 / 9.62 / 8.56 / 9.48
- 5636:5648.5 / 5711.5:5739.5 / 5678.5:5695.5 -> 1.89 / 9.82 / 8.63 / 9.62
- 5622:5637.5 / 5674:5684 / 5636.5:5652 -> -0.64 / 9.72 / 9.58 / 7.94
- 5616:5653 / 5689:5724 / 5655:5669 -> 0.02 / 9.47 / 9.37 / 9.24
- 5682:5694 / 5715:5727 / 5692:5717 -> -0.06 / 8.67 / 9.21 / 9.73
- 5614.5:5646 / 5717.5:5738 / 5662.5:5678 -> 2.08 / 9.56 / 8.34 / 9.75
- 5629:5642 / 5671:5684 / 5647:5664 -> -1.04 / 9.89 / 9.47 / 7.89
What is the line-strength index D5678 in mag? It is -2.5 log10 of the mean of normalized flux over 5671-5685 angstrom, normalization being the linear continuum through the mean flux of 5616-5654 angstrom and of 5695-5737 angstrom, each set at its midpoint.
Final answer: 0.19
